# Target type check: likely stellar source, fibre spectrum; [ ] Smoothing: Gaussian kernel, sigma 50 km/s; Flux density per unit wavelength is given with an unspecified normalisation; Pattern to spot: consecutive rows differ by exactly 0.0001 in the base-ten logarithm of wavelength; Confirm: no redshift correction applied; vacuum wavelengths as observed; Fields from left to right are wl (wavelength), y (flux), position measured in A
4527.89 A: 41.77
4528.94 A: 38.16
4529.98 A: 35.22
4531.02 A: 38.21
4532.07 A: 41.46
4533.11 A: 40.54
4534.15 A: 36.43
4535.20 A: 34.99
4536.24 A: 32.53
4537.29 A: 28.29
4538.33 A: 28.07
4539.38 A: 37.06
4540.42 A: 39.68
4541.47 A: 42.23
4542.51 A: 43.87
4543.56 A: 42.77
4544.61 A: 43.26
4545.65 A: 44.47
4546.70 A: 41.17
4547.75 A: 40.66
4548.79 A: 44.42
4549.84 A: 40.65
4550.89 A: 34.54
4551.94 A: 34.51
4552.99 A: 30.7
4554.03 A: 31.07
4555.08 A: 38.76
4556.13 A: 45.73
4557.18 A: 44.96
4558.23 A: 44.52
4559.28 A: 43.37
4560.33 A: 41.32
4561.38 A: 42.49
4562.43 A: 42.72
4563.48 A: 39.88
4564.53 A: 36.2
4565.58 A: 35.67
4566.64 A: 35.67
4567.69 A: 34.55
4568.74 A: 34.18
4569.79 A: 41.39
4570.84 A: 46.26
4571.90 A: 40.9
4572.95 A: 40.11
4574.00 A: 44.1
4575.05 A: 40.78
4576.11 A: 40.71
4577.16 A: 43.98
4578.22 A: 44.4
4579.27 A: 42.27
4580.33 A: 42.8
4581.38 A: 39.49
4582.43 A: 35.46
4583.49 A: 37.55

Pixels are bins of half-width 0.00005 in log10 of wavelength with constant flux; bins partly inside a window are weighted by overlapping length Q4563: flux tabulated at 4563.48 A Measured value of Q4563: 39.88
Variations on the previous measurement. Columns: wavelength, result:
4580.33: 42.8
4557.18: 44.96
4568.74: 34.18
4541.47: 42.23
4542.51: 43.87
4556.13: 45.73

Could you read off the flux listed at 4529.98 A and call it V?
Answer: 35.22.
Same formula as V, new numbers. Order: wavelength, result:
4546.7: 41.17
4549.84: 40.65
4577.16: 43.98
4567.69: 34.55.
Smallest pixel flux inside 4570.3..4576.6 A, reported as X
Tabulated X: 40.11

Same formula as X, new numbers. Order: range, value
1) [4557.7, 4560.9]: 41.32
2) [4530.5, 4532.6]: 38.21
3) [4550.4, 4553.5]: 30.7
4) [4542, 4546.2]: 42.77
